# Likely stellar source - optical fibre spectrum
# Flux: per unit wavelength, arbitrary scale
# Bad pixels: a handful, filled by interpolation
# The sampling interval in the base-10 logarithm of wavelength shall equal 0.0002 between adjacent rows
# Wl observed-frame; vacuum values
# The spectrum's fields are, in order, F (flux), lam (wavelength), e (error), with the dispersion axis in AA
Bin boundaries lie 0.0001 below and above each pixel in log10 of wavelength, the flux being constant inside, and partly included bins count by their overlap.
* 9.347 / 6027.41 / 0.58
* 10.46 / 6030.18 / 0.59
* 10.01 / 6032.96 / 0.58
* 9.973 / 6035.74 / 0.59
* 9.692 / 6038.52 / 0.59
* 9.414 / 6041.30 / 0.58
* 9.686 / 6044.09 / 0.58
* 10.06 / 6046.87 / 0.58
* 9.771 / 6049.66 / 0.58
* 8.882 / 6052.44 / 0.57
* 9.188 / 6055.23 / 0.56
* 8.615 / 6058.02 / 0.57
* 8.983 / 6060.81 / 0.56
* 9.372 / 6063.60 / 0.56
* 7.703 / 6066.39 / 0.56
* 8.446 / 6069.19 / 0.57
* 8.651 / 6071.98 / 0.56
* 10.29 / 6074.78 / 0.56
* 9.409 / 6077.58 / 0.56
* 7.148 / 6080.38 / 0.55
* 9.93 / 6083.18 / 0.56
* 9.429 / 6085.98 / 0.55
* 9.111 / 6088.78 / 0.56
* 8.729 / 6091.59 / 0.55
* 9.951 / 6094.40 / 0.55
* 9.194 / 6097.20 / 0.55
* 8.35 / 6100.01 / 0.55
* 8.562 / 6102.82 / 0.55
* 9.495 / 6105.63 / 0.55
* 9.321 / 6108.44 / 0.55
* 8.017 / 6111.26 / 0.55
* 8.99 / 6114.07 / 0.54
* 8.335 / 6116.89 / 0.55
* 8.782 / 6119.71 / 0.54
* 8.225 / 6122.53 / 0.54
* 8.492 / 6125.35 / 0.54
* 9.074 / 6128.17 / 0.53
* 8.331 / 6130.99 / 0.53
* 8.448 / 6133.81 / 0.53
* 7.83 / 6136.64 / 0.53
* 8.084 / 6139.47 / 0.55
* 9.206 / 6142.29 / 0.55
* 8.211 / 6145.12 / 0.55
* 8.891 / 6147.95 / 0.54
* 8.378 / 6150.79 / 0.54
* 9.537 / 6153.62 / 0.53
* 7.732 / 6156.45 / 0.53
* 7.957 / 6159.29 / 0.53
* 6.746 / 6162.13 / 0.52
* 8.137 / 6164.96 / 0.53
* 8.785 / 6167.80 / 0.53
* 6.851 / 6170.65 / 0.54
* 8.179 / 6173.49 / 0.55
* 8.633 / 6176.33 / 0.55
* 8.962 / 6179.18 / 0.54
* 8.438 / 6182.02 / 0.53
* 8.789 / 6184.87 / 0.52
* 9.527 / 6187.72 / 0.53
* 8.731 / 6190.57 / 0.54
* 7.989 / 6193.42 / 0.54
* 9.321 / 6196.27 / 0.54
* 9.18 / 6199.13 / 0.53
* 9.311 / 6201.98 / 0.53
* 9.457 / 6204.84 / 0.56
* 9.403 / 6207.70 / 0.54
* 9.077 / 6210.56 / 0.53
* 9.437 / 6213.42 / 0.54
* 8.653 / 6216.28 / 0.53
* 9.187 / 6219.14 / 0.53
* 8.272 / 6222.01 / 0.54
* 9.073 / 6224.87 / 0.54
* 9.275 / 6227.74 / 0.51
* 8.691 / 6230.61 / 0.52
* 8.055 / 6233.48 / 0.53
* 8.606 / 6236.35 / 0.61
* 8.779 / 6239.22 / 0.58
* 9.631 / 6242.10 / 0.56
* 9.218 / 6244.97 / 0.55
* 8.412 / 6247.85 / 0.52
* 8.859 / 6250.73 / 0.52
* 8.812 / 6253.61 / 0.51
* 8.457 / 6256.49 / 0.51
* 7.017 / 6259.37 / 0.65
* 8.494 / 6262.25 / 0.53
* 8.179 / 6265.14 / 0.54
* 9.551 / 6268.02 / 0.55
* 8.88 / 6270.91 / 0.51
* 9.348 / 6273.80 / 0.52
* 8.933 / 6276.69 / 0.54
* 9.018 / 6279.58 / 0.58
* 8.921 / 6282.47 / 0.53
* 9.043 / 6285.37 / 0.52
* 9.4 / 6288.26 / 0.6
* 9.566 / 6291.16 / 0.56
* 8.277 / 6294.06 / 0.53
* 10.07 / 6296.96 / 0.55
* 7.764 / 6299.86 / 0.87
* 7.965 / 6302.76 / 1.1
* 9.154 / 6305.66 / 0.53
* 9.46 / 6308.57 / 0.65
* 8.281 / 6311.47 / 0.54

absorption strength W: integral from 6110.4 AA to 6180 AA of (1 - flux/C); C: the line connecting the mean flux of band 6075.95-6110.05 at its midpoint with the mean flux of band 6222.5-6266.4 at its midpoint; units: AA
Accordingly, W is 4.4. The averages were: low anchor 9.05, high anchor 8.63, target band 8.35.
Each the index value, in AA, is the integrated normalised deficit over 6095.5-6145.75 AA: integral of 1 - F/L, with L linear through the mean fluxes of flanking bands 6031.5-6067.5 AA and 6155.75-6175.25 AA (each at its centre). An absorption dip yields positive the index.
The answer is -1.4 AA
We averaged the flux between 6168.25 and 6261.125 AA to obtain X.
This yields 8.76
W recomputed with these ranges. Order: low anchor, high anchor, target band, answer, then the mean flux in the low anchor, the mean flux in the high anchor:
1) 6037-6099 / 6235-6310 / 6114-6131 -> 0.90 AA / 9.16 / 8.84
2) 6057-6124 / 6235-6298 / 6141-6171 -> 2.07 AA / 8.88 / 8.88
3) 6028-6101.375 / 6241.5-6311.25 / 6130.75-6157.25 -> 1.76 AA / 9.25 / 8.83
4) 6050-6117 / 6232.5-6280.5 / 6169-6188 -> 0.86 AA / 8.95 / 8.72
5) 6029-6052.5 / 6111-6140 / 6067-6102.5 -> 0.35 AA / 9.81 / 8.44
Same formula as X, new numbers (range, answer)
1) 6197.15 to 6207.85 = 9.32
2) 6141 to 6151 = 8.69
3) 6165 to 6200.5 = 8.59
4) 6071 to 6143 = 8.82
